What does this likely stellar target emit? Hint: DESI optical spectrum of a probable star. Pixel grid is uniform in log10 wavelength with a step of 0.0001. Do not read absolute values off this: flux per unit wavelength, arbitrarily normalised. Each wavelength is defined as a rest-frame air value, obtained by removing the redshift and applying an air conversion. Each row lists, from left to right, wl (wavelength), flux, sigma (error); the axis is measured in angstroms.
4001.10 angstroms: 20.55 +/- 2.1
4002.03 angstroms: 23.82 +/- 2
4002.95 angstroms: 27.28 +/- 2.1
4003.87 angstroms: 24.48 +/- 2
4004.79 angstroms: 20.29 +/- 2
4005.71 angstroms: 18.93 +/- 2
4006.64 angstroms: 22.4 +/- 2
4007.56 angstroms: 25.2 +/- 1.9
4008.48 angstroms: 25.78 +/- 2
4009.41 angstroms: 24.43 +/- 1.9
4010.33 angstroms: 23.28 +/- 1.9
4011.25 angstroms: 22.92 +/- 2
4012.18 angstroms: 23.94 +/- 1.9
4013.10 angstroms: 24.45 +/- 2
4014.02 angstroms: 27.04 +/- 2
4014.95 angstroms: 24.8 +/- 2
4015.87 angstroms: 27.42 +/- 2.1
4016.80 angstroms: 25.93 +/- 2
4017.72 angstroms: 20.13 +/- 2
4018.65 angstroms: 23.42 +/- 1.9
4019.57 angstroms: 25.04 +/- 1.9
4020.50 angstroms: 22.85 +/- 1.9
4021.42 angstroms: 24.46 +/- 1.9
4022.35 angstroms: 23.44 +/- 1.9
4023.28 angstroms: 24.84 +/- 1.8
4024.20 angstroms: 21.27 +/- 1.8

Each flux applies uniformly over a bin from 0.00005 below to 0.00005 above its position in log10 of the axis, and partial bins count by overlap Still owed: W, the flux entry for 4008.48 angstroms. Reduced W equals 25.78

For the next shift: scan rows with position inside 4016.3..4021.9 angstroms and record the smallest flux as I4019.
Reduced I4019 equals 20.13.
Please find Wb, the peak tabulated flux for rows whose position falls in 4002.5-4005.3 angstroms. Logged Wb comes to 27.28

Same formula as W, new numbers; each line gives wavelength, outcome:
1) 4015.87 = 27.42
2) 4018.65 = 23.42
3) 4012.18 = 23.94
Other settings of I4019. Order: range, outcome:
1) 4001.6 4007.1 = 18.93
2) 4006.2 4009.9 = 22.4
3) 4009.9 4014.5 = 22.92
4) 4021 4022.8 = 23.44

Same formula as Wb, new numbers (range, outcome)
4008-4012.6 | 25.78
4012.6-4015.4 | 27.04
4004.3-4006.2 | 20.29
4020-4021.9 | 24.46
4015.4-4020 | 27.42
